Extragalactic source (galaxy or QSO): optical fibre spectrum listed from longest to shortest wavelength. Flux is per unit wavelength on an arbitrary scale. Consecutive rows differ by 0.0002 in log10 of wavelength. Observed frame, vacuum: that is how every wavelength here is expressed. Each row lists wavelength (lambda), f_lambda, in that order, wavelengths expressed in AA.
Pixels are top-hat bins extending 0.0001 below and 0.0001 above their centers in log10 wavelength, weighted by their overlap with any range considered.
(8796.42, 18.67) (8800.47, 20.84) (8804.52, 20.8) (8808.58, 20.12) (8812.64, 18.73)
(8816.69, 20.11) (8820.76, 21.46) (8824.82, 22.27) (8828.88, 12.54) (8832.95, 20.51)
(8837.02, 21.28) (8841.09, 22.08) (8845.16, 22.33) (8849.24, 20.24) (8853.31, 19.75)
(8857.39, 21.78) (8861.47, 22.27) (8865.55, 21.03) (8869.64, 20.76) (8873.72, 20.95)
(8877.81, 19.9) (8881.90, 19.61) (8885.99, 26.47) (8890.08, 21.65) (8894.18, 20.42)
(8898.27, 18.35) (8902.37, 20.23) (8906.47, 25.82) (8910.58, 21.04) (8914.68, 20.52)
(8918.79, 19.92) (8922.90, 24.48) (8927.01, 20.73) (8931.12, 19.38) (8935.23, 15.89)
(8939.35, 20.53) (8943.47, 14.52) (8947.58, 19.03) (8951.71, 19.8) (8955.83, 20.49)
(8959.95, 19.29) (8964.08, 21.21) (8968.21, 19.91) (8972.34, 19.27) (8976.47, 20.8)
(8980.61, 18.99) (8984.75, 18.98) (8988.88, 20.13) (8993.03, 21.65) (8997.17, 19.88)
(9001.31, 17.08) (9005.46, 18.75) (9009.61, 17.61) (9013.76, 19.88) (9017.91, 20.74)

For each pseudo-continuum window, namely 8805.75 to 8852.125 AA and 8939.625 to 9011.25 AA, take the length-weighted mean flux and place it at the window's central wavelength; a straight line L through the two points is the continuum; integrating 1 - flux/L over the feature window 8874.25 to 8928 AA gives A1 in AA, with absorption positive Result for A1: -4.7 AA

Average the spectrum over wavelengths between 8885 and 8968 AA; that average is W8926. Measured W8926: 20.4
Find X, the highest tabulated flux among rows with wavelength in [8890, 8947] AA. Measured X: 25.82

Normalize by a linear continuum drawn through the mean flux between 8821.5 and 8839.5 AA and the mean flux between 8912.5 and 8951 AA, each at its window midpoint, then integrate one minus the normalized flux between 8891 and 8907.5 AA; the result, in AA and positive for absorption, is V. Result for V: -1.3 AA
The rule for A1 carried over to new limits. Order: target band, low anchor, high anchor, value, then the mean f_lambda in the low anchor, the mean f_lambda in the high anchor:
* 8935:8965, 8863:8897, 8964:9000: 2.12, 21.3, 20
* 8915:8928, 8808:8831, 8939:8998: -1.45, 19.2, 19.6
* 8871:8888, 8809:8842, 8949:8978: -1.51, 19.8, 20.1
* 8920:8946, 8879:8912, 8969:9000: 2.06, 21.7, 19.9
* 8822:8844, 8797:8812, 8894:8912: 0.67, 20.2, 21.3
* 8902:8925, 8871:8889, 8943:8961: -1.92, 21.7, 19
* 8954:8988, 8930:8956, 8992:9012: -2.34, 18.3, 18.9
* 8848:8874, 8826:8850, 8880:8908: -0.43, 19.9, 21.7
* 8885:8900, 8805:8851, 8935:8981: -1.31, 20.2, 19.3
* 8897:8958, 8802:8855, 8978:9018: -1.20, 20.2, 19.3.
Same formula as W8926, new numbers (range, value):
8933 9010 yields 19.2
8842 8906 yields 21.2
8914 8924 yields 21.5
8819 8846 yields 20.3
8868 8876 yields 20.8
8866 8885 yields 20.7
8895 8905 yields 19.8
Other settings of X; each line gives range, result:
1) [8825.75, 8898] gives 26.47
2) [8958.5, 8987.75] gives 21.21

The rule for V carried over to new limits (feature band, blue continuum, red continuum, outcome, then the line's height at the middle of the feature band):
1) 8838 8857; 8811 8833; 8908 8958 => -1.8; 19.3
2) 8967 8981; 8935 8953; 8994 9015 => -1.1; 18.4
